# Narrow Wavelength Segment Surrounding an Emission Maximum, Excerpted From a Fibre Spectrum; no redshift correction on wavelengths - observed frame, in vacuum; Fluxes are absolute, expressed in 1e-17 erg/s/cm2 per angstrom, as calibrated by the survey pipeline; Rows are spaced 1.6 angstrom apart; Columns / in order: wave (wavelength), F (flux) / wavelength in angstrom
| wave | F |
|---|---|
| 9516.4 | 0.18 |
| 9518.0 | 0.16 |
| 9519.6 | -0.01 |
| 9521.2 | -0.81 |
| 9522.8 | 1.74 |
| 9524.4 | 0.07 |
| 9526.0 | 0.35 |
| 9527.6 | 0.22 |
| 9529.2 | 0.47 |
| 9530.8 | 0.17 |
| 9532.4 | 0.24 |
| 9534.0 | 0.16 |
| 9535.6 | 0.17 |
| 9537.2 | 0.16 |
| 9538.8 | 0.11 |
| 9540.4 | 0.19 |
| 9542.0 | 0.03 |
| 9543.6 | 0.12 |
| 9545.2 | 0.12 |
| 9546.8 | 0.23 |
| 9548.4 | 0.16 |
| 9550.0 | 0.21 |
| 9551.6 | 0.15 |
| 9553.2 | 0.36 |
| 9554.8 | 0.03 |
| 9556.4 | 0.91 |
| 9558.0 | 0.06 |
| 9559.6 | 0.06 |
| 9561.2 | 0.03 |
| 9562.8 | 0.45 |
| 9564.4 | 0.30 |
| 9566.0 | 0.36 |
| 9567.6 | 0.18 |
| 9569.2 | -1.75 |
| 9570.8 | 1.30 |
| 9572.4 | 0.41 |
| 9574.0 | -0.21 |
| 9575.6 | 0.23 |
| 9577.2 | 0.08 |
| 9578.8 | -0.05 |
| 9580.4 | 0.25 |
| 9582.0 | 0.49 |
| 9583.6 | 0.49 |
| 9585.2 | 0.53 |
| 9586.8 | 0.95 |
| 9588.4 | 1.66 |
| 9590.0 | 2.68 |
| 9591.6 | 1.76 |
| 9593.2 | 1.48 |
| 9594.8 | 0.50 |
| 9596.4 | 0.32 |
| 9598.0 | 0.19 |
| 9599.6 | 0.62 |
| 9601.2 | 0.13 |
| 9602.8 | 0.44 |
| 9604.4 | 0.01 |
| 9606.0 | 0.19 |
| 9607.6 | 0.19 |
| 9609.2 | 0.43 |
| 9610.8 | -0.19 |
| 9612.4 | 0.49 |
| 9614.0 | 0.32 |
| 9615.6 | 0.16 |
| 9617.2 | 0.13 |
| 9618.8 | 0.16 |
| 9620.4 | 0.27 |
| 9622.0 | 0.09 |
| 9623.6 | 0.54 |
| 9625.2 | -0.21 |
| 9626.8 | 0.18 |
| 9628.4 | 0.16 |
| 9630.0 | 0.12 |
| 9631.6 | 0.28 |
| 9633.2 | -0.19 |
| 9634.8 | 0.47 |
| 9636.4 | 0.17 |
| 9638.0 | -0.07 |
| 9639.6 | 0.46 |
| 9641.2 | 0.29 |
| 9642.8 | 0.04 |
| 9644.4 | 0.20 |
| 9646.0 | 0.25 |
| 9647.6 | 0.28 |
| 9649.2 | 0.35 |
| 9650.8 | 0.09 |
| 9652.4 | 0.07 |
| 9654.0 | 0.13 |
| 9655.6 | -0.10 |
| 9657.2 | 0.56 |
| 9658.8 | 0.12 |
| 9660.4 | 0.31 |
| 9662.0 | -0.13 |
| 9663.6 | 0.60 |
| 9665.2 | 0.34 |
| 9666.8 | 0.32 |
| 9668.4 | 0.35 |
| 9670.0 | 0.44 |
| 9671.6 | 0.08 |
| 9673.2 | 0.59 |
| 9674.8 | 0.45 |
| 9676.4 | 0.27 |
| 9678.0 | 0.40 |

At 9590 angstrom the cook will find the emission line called H-beta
